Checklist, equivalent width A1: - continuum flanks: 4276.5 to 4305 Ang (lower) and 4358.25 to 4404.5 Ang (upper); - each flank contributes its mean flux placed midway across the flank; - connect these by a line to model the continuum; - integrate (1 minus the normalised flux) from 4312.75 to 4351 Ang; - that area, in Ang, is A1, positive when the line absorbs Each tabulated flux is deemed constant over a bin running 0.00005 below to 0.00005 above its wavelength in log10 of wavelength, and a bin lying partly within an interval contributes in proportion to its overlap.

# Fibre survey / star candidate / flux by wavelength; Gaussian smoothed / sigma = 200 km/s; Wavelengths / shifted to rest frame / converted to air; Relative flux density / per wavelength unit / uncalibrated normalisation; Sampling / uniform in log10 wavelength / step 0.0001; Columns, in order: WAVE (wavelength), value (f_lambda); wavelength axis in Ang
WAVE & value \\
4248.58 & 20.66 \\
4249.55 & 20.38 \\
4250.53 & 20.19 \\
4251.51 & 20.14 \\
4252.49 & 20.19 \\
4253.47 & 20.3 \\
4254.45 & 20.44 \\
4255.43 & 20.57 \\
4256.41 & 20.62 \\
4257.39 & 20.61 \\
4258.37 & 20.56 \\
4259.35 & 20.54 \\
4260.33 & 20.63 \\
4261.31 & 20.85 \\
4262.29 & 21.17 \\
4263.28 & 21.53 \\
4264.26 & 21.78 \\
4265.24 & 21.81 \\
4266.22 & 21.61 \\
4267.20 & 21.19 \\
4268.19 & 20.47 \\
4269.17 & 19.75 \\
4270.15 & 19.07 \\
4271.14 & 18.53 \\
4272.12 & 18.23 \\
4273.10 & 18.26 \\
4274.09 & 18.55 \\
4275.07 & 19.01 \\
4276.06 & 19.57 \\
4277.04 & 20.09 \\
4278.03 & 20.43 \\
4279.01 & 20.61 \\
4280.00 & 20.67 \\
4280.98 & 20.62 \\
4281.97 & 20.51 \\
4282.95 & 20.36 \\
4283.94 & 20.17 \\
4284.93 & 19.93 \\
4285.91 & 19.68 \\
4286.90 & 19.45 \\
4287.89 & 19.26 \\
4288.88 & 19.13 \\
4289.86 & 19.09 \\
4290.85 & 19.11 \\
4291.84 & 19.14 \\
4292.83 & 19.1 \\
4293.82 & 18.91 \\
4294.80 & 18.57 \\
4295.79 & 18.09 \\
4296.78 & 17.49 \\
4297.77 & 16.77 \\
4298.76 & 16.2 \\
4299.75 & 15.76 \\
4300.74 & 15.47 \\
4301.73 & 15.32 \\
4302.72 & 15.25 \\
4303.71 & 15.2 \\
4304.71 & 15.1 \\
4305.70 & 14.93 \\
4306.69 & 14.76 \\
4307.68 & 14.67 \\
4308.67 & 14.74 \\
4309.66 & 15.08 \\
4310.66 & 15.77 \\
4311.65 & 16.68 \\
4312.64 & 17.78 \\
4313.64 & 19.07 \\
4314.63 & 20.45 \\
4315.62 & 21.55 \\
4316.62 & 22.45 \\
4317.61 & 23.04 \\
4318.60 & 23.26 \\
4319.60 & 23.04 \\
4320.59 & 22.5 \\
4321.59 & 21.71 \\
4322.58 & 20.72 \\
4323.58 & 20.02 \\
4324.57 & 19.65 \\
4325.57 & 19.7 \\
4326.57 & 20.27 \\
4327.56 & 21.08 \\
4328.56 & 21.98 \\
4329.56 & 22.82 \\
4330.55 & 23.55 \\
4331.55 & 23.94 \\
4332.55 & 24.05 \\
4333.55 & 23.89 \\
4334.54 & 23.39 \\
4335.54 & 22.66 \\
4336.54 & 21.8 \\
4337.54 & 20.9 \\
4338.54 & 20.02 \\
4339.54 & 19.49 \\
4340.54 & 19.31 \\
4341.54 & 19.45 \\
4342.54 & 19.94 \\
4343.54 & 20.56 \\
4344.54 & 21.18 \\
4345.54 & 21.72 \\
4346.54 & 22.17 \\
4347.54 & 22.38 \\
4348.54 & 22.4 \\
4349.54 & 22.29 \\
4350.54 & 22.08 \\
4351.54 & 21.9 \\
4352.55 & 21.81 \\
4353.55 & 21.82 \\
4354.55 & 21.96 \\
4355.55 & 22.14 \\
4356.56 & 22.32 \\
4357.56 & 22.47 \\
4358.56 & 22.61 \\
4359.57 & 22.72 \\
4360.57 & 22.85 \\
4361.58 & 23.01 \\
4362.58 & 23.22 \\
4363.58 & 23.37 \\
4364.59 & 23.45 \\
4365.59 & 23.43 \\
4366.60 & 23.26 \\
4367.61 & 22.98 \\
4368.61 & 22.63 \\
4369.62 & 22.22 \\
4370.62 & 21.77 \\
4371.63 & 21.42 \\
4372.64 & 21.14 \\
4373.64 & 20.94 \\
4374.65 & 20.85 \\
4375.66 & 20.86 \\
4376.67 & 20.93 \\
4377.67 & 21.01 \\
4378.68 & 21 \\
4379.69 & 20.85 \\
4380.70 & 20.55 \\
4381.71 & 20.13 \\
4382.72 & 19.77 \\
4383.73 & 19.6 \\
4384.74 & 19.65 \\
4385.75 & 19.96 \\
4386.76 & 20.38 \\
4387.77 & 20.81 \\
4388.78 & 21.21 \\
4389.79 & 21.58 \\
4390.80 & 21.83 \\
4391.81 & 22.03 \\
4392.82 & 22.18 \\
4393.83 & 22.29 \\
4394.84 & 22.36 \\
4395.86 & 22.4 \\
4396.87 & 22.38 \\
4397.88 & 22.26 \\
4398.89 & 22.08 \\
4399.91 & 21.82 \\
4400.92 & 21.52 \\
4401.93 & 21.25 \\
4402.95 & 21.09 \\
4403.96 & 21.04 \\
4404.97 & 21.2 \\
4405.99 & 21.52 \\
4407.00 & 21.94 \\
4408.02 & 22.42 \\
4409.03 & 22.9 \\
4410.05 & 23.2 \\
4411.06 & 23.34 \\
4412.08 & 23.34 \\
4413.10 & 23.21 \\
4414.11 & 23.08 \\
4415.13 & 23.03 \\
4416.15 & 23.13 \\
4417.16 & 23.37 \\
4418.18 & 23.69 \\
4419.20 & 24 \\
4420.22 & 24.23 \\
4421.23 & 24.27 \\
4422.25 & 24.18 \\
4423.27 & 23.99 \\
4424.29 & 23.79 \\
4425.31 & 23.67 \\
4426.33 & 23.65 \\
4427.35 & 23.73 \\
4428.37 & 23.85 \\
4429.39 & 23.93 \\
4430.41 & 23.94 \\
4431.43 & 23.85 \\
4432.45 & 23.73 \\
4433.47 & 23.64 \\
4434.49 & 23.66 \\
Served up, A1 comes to -3.13 Ang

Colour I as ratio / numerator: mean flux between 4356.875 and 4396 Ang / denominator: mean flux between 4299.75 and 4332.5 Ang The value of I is 1.13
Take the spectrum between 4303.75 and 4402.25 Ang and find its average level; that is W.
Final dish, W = 21.1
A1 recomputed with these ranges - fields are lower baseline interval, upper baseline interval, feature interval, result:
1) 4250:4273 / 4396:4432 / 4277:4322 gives 5.2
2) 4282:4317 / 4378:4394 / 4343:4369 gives -3.5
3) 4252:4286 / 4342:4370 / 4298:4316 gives 4.1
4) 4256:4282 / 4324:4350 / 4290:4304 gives 2.4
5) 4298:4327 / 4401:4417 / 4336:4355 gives -1.5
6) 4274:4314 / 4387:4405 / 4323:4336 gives -1.9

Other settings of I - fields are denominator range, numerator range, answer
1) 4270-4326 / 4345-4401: 1.16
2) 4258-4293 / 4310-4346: 1.05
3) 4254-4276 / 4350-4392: 1.07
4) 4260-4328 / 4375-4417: 1.13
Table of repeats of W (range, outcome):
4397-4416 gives 22.3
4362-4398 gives 21.6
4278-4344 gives 19.5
